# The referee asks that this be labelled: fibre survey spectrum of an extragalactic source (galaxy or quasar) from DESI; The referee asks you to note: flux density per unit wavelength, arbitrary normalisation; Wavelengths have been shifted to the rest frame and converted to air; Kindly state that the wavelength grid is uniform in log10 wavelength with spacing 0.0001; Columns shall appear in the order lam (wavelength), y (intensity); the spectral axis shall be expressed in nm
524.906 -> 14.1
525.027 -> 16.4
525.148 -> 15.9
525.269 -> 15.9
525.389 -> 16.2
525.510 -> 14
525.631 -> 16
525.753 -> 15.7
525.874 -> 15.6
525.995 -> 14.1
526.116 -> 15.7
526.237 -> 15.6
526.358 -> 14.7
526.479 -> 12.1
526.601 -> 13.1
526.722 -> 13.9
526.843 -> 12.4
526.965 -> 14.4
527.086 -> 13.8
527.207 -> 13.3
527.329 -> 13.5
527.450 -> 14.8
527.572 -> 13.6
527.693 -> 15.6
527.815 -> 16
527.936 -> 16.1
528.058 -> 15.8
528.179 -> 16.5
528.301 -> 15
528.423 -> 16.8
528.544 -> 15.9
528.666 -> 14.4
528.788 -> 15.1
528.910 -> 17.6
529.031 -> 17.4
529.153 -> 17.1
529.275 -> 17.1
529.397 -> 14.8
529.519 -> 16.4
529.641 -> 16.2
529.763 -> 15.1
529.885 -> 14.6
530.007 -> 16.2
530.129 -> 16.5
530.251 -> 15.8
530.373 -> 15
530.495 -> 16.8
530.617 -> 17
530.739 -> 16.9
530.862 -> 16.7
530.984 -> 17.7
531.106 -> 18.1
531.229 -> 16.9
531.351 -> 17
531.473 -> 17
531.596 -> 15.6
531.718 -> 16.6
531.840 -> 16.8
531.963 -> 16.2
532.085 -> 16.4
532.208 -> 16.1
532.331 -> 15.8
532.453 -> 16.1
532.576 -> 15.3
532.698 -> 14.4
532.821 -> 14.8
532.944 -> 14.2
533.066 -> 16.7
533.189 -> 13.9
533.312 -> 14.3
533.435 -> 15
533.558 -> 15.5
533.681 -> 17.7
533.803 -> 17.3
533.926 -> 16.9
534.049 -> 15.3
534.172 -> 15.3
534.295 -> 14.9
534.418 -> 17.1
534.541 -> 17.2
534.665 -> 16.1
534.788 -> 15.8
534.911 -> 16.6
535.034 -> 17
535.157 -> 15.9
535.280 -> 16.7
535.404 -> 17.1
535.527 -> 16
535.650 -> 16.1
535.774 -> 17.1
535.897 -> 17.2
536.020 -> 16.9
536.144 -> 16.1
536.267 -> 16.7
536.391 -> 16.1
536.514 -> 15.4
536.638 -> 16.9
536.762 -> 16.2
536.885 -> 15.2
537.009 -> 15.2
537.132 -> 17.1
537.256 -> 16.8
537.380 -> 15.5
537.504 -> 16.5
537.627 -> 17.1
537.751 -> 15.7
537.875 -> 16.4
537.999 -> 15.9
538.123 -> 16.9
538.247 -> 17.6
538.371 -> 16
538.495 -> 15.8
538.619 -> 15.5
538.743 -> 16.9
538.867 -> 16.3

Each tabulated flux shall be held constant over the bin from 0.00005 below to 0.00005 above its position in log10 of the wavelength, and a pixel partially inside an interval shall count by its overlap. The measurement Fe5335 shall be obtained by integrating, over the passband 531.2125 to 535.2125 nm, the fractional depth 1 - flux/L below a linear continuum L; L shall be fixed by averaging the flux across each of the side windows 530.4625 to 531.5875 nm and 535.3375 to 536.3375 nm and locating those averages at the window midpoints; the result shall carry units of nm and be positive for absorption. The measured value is 0.21 nm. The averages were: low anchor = 17.1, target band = 16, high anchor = 16.6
